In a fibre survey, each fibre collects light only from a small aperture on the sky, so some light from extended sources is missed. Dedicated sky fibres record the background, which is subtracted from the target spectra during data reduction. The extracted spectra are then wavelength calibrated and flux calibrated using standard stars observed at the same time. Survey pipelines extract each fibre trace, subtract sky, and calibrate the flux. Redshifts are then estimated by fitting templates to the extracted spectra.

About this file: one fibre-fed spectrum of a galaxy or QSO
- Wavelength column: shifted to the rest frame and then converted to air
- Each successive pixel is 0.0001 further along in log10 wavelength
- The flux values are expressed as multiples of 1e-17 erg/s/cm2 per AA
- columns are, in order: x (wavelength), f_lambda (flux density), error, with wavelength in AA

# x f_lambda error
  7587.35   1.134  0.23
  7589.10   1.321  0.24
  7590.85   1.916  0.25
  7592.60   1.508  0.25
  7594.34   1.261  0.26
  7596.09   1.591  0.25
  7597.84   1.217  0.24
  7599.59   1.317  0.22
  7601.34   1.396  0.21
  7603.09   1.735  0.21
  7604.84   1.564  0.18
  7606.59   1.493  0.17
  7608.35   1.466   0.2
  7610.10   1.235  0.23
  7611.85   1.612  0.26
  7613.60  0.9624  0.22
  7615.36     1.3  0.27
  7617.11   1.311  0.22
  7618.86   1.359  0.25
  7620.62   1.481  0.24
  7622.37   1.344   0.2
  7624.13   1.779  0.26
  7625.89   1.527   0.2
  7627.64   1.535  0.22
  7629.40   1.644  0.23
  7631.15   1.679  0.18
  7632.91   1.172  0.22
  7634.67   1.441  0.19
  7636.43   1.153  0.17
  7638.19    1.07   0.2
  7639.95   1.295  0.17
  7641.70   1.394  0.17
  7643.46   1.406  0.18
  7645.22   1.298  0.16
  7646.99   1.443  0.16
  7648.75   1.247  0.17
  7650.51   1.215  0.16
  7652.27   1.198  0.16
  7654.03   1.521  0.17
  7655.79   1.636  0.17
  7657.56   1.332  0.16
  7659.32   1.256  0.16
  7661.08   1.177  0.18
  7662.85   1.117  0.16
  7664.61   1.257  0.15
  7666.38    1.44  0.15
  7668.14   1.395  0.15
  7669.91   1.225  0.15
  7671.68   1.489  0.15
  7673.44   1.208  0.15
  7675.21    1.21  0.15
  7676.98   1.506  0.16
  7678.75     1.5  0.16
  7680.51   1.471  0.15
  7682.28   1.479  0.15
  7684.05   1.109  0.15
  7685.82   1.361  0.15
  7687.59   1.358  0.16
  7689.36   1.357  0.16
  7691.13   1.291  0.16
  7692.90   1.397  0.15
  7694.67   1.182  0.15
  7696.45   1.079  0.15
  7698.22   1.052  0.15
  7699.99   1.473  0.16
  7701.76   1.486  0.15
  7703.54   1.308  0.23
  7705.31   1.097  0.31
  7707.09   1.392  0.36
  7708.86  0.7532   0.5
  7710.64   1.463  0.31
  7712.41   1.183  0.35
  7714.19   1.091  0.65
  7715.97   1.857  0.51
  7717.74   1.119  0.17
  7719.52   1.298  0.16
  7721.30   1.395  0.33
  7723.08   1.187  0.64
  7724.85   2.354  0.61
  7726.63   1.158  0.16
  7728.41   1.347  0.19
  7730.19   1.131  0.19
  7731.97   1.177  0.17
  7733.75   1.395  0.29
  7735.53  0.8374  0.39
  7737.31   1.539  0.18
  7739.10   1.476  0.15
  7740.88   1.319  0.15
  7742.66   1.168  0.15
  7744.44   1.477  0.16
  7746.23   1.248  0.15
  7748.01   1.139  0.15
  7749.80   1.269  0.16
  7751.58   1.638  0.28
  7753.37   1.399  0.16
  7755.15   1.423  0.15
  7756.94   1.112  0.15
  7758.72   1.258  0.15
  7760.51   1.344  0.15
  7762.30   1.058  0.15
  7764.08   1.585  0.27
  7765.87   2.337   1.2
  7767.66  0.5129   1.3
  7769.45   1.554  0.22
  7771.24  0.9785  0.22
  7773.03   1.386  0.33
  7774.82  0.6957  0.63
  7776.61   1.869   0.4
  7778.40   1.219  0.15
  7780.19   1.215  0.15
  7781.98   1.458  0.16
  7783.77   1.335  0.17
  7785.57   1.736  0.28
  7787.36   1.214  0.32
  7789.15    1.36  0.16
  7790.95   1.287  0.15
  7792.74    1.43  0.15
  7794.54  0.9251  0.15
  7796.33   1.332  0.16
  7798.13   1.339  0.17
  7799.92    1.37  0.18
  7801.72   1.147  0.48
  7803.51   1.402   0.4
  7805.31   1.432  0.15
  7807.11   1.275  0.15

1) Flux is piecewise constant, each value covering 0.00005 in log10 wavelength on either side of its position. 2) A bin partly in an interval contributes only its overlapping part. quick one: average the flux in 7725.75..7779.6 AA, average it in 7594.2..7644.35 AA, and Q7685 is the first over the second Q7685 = 0.92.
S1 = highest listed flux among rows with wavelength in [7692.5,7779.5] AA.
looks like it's 2.354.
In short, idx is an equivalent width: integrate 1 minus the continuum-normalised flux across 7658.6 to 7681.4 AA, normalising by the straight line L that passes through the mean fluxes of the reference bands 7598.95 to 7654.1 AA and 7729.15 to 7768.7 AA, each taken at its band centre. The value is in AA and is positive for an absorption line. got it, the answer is 0.6 AA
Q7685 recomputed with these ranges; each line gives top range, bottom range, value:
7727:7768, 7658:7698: 1.01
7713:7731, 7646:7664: 1.06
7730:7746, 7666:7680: 0.94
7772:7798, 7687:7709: 1.04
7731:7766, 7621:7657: 0.96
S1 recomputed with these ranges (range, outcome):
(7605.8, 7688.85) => 1.779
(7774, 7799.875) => 1.869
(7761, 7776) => 2.337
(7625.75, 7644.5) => 1.679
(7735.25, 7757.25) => 1.638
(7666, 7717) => 1.857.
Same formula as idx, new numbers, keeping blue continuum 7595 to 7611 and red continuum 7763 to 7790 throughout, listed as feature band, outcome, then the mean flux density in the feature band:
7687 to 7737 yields 3.45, 1.3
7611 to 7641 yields 0.86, 1.39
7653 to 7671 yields 1.01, 1.34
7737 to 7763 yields 1.00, 1.32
